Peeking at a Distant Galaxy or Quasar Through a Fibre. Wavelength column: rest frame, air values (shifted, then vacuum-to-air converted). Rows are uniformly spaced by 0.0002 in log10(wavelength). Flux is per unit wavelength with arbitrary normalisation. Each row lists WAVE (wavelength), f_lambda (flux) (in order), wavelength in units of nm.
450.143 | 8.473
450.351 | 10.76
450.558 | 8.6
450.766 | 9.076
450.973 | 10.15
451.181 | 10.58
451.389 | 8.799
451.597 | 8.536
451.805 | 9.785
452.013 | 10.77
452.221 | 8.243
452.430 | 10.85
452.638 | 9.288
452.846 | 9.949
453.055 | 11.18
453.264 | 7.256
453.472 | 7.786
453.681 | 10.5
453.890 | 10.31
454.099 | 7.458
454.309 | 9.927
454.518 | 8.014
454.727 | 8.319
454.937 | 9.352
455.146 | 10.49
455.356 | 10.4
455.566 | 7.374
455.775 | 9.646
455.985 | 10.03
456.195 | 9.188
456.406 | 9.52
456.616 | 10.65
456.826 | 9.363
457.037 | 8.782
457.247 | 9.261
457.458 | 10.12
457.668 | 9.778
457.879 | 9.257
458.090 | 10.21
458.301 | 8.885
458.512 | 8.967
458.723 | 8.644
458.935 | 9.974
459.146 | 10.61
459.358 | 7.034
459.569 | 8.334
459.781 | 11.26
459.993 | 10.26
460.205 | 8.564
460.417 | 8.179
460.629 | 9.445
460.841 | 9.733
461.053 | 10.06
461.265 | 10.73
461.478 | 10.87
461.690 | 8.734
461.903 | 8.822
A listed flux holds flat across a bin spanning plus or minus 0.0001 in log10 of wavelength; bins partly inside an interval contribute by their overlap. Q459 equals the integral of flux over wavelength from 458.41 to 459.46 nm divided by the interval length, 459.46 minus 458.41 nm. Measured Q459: 9.05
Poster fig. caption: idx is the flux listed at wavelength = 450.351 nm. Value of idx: 10.76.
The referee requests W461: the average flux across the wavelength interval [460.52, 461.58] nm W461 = 10.2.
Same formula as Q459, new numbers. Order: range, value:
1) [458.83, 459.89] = 9.44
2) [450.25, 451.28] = 9.83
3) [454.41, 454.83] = 8.19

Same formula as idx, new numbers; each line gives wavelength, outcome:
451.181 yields 10.58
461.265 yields 10.73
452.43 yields 10.85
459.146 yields 10.61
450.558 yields 8.6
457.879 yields 9.257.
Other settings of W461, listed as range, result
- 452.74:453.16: 10.5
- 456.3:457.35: 9.51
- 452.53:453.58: 9.11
